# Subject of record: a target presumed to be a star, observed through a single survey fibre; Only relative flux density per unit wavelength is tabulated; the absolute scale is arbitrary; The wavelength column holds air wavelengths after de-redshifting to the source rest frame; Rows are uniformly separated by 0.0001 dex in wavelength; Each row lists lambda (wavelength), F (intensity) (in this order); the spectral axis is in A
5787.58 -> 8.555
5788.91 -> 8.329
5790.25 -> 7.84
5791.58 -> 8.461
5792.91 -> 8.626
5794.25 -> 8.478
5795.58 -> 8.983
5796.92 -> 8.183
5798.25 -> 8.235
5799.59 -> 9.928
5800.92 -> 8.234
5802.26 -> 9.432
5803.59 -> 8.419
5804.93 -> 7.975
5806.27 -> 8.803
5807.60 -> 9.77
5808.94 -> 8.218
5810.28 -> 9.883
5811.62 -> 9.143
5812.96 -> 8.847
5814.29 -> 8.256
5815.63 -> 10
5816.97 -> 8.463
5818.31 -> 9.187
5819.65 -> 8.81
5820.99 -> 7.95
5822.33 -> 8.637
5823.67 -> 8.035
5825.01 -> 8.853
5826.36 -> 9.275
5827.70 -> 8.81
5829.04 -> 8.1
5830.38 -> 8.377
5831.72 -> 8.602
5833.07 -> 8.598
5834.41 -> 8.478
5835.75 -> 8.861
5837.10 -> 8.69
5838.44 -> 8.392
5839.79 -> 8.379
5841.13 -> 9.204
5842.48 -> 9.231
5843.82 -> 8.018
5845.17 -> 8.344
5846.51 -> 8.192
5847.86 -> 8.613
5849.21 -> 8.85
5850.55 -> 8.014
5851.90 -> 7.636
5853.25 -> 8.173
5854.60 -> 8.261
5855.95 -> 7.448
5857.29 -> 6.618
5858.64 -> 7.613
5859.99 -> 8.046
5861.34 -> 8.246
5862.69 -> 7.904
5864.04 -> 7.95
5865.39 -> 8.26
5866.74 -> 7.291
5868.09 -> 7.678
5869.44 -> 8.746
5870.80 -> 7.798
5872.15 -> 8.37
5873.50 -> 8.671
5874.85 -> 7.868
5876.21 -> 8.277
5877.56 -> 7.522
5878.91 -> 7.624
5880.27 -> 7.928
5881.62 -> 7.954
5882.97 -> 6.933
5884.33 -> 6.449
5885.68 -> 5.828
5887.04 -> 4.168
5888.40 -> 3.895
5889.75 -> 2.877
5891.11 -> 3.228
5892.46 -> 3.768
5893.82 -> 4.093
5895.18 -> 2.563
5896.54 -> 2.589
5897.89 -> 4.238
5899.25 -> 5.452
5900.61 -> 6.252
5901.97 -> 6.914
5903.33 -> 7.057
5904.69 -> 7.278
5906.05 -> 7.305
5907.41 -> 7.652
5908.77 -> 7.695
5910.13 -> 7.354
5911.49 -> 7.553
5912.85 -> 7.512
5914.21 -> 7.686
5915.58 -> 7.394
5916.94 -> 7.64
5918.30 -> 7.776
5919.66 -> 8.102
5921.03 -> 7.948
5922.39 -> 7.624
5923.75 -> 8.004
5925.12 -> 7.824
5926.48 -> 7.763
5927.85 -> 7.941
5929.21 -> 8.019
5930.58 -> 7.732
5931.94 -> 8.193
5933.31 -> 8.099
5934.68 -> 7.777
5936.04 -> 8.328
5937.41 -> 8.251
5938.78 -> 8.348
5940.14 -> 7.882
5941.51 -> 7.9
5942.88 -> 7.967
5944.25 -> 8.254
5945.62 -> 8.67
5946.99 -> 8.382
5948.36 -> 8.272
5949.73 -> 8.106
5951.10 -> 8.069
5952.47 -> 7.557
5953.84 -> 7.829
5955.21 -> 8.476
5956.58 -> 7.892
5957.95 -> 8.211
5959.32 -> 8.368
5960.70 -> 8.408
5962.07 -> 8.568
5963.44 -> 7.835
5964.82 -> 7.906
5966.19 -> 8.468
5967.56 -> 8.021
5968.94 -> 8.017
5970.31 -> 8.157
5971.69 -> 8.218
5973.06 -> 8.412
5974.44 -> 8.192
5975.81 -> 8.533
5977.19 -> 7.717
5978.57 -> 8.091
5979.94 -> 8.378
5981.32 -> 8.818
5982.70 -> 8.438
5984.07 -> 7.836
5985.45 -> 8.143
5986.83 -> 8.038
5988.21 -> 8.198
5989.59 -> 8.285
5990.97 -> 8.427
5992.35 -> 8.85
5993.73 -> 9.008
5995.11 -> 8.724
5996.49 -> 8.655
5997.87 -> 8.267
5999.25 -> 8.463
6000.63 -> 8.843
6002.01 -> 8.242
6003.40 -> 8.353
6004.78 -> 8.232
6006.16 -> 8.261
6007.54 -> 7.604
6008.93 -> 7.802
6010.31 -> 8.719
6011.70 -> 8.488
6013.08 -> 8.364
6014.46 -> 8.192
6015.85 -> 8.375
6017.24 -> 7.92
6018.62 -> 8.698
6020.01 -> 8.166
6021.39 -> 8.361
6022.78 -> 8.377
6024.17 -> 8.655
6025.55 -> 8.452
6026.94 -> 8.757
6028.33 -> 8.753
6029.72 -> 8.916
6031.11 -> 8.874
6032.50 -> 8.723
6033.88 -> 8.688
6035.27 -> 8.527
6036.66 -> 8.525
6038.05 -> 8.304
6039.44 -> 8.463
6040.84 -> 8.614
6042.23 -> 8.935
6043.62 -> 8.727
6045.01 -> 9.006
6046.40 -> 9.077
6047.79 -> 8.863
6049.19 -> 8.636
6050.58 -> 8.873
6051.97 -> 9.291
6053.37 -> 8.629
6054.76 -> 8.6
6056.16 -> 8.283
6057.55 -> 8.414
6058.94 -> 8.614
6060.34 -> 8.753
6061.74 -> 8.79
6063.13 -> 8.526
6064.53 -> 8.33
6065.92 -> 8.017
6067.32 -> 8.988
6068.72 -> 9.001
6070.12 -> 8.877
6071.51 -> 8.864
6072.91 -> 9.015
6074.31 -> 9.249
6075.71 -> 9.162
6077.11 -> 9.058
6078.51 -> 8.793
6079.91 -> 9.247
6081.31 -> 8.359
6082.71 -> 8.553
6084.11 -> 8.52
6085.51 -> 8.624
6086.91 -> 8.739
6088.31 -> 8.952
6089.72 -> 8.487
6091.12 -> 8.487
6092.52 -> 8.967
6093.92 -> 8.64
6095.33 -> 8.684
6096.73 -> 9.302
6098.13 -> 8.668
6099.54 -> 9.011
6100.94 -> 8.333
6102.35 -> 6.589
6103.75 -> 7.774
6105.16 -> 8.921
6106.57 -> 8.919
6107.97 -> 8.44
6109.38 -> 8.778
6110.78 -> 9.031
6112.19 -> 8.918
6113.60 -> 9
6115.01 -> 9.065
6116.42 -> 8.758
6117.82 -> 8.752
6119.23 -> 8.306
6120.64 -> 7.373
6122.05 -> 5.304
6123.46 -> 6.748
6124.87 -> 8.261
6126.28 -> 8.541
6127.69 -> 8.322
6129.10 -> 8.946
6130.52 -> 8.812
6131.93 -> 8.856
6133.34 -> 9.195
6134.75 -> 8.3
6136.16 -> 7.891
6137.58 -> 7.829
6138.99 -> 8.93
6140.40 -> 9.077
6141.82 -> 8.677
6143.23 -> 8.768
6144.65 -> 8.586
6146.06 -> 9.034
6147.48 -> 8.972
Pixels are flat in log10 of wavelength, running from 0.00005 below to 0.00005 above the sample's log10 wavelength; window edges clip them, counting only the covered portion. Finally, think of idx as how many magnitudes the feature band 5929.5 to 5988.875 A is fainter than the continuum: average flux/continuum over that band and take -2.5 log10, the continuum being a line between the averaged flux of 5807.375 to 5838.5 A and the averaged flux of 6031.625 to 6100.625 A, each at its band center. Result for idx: 0.08 mag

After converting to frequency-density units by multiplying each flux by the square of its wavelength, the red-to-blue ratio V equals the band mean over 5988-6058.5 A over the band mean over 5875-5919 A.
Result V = 1.4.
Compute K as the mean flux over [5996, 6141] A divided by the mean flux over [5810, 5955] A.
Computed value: 1.12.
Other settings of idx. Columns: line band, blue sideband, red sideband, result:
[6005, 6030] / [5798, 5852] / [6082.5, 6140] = 0.02 mag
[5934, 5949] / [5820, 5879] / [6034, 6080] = 0.04 mag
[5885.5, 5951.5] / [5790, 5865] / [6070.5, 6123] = 0.23 mag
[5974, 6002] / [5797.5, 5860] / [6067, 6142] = 0.02 mag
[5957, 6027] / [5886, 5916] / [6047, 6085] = -0.14 mag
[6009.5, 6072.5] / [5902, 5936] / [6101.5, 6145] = -0.07 mag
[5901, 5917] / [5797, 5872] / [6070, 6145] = 0.15 mag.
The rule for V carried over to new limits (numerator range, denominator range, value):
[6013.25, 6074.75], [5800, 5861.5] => 1.09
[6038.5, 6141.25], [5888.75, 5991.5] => 1.20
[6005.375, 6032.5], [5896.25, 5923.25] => 1.24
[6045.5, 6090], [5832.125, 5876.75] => 1.15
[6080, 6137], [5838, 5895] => 1.26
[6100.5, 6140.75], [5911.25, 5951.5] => 1.11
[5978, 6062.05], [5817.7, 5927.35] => 1.20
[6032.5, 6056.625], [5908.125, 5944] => 1.15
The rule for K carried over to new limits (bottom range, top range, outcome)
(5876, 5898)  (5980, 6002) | 1.61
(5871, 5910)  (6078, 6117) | 1.41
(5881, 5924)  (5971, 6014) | 1.35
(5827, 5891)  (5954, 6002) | 1.07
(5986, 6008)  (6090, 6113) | 1.02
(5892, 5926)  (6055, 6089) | 1.32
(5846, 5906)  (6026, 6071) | 1.28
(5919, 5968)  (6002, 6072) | 1.06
